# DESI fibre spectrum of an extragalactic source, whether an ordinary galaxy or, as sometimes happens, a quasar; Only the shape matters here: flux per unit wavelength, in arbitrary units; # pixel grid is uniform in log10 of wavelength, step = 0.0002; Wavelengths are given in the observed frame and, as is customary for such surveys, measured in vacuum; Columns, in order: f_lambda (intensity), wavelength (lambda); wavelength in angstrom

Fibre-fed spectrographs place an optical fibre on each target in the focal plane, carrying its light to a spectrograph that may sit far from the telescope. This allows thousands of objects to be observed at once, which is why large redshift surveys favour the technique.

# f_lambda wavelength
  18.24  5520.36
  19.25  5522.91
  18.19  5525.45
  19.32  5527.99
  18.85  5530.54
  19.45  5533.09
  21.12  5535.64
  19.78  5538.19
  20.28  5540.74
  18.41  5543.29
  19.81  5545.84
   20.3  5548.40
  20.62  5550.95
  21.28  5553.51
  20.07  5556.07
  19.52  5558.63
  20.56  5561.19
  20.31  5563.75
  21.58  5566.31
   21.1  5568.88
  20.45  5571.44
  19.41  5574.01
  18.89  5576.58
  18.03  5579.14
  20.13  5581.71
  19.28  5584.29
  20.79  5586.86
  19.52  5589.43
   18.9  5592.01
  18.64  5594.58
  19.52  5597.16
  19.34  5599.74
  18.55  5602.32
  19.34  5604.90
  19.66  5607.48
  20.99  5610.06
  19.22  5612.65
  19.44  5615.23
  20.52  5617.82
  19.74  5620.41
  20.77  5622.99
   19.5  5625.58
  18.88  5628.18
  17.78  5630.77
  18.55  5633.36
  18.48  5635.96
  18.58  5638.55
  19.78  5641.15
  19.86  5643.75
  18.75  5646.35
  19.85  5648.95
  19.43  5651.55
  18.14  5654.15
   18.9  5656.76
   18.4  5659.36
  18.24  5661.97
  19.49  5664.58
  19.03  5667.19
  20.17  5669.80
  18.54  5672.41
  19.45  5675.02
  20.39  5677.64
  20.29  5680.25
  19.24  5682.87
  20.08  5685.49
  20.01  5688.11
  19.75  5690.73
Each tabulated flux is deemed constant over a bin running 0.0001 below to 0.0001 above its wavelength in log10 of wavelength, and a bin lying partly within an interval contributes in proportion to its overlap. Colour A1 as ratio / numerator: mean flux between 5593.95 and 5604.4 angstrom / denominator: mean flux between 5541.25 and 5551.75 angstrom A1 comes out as 0.96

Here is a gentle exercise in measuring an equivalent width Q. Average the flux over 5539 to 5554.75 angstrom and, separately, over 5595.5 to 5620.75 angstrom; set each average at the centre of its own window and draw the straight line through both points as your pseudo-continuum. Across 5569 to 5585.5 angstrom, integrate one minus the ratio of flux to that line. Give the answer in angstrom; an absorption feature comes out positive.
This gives 0.3 angstrom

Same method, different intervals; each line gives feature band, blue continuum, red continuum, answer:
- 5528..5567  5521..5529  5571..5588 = -1.94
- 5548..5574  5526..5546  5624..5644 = -1.52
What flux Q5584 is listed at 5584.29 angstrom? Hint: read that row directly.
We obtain 19.28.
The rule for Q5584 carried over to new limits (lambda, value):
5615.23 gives 19.44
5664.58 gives 19.49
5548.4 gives 20.3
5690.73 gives 19.75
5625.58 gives 19.5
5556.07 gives 20.07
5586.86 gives 20.79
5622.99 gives 20.77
